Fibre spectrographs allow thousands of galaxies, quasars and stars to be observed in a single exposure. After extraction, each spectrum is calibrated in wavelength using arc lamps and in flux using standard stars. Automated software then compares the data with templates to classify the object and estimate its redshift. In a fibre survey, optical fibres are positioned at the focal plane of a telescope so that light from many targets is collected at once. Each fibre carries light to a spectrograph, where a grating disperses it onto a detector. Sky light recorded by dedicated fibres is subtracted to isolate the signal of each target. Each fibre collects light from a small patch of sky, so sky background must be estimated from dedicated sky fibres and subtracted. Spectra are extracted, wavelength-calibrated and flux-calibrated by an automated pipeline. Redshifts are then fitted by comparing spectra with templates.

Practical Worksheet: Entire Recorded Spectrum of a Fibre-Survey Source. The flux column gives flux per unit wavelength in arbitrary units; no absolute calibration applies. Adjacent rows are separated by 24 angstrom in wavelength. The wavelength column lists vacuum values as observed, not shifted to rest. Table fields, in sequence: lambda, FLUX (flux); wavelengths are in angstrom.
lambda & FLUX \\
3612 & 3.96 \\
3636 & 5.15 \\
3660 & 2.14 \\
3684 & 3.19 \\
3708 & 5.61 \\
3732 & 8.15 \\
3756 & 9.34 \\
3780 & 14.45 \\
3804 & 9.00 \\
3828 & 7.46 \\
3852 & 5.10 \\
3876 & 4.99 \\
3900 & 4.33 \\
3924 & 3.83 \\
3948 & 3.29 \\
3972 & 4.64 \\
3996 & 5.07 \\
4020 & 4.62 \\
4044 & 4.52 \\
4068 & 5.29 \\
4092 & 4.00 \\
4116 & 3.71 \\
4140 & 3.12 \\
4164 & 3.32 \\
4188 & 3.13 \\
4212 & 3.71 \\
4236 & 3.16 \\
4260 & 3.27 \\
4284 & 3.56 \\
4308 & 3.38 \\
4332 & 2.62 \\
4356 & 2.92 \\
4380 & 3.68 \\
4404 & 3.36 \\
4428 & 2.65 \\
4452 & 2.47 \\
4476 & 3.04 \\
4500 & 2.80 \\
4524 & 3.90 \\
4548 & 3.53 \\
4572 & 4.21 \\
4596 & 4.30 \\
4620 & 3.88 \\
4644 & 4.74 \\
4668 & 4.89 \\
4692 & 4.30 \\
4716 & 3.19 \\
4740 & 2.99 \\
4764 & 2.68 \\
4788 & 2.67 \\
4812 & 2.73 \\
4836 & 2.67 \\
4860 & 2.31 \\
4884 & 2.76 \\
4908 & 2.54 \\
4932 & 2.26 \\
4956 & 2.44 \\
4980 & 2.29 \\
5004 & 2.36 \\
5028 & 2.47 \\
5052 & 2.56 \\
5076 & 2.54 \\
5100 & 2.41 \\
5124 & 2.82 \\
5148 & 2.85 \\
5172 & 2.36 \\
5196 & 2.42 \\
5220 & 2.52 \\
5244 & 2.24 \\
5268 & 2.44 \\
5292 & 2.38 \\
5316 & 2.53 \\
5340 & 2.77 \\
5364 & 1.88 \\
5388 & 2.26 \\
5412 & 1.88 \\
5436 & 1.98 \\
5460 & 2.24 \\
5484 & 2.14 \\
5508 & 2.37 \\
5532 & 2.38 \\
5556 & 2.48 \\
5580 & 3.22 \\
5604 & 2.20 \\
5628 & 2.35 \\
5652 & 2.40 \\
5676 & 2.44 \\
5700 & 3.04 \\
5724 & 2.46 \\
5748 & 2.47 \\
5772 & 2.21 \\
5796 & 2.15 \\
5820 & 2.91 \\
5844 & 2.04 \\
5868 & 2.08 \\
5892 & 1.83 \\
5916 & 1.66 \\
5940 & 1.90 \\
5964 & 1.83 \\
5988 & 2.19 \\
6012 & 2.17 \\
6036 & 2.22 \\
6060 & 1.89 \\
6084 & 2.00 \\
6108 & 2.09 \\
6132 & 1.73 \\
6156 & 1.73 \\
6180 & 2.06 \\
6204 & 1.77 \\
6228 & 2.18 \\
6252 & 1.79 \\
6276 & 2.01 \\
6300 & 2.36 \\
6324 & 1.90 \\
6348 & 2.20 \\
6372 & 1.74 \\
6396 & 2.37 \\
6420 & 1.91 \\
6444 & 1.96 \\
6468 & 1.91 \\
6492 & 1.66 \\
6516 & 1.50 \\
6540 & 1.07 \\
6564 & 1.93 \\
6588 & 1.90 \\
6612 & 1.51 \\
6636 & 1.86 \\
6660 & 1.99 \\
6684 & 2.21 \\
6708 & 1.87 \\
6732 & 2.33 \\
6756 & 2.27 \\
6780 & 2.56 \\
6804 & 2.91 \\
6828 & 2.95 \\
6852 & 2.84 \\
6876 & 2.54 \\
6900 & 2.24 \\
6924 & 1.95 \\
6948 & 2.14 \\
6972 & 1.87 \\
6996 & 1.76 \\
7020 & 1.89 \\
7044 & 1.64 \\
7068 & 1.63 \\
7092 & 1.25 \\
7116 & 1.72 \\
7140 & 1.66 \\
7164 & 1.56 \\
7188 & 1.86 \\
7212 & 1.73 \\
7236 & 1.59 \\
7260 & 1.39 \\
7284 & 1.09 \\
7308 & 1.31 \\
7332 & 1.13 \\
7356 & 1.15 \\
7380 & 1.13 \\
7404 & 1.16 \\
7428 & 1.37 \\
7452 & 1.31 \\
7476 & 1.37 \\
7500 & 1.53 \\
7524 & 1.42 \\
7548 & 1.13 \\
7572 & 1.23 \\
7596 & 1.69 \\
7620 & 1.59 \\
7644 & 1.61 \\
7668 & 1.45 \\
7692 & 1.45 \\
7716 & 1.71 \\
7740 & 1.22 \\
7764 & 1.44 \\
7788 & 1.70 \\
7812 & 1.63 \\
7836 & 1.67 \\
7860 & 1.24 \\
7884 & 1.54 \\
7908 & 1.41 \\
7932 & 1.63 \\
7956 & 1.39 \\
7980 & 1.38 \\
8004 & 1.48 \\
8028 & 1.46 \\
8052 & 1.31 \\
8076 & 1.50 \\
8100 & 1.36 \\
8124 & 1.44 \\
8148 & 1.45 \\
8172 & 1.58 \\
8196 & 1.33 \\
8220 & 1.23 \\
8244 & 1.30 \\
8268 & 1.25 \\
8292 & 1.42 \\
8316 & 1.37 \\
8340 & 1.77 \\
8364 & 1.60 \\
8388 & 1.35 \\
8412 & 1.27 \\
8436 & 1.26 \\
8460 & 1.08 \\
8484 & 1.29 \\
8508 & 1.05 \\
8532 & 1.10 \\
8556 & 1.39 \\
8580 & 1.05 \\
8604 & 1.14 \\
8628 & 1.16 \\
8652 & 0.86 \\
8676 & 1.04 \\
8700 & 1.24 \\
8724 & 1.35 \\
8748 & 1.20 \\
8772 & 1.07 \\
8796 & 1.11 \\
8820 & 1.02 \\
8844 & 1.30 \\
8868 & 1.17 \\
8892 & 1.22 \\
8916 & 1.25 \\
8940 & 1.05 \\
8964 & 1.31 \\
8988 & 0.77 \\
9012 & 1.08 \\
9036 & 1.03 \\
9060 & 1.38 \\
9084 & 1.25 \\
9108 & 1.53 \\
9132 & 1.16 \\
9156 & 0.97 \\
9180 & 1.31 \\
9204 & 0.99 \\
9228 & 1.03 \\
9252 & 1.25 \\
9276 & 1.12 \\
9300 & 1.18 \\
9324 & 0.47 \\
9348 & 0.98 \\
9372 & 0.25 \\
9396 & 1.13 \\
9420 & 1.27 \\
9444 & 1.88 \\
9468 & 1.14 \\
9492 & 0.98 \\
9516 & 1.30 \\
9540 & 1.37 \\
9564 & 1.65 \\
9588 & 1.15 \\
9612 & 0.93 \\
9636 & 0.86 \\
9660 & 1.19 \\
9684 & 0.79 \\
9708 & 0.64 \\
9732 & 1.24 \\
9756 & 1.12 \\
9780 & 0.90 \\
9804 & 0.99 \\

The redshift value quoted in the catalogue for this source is 1.44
